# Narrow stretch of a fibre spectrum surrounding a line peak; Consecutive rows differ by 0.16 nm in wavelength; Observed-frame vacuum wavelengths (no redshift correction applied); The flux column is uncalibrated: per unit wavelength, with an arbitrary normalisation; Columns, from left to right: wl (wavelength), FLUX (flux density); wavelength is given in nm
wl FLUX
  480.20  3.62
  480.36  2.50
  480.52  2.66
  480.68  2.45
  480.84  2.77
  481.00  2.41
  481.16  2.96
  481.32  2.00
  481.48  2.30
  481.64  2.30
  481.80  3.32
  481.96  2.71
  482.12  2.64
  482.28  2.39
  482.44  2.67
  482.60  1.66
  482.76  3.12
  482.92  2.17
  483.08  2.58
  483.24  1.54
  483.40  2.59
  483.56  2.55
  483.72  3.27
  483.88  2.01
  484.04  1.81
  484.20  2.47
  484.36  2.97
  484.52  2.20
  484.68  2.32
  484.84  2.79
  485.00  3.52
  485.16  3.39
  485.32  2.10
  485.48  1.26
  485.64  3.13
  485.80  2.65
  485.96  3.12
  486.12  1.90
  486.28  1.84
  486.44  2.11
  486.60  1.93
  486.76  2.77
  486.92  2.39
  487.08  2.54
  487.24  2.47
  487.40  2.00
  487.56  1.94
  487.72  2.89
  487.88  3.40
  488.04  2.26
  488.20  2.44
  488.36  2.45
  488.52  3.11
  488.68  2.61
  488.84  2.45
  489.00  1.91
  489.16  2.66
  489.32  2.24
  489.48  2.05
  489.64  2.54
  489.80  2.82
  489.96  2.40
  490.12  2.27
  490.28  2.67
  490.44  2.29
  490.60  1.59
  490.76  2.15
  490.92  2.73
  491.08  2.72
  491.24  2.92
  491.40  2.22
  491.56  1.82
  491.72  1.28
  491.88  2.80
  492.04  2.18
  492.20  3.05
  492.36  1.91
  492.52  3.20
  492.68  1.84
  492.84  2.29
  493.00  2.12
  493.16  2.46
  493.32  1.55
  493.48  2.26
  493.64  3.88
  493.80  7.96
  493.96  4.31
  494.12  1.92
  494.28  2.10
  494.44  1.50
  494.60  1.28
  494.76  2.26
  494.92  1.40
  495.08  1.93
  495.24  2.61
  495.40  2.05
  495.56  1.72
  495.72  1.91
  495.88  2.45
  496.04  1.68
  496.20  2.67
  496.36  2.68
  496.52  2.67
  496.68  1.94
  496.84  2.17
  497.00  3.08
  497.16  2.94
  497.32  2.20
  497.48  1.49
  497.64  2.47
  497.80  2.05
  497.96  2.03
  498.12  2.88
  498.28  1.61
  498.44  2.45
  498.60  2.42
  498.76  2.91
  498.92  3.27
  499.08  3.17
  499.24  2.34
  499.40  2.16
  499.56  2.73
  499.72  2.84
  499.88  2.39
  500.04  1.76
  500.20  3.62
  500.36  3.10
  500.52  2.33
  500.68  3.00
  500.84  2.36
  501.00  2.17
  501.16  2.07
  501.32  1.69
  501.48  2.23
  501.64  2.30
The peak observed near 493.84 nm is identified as Hgamma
